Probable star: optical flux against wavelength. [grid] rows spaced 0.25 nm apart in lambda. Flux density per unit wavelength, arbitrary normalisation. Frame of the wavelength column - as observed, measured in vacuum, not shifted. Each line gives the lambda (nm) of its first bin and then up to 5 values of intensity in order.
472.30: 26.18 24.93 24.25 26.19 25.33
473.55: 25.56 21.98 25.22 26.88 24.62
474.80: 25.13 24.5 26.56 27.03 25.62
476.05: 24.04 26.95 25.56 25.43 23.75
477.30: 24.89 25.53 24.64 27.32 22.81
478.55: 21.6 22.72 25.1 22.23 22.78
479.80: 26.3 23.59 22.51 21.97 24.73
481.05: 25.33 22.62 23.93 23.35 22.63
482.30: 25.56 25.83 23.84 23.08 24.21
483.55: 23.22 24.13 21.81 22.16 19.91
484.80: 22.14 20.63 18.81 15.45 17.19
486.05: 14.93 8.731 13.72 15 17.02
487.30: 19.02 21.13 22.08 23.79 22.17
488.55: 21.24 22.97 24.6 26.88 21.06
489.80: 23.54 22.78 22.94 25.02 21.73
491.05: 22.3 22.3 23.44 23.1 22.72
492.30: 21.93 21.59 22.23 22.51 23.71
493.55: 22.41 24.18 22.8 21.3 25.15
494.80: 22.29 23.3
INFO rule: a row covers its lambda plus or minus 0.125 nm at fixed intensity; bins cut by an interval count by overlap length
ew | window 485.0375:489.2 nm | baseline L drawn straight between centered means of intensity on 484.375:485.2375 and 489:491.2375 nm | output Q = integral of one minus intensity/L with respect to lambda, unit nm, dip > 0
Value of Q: 0.617 nm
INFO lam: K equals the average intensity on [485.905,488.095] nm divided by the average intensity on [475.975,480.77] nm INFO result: 0.70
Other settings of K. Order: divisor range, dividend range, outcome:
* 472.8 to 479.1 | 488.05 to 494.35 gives 0.92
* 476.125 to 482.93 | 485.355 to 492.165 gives 0.85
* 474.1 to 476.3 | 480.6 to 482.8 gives 0.94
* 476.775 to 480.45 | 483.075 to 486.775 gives 0.79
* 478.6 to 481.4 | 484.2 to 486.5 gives 0.75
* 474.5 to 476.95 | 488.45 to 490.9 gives 0.91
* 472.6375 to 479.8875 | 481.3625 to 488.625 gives 0.83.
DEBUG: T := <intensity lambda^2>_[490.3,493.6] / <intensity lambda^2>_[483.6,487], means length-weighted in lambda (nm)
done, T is 1.29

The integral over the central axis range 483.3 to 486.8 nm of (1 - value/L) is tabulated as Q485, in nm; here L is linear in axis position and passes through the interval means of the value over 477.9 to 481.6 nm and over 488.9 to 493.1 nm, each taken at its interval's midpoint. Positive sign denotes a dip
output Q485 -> 0.69 nm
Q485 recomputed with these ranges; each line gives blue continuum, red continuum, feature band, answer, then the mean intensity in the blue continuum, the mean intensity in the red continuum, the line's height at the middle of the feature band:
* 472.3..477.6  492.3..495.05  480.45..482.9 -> 0.04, 25.3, 22.8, 24.4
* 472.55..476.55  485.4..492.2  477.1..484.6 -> -0.16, 25.3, 20.6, 23.2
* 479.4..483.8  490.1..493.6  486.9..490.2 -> 0.14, 23.9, 22.7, 23.1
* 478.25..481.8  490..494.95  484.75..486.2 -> 0.34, 23.5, 22.8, 23.2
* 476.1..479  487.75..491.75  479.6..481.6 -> 0.04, 24.7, 23.1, 24.3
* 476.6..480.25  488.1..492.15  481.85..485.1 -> 0.09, 24.2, 23.1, 23.7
